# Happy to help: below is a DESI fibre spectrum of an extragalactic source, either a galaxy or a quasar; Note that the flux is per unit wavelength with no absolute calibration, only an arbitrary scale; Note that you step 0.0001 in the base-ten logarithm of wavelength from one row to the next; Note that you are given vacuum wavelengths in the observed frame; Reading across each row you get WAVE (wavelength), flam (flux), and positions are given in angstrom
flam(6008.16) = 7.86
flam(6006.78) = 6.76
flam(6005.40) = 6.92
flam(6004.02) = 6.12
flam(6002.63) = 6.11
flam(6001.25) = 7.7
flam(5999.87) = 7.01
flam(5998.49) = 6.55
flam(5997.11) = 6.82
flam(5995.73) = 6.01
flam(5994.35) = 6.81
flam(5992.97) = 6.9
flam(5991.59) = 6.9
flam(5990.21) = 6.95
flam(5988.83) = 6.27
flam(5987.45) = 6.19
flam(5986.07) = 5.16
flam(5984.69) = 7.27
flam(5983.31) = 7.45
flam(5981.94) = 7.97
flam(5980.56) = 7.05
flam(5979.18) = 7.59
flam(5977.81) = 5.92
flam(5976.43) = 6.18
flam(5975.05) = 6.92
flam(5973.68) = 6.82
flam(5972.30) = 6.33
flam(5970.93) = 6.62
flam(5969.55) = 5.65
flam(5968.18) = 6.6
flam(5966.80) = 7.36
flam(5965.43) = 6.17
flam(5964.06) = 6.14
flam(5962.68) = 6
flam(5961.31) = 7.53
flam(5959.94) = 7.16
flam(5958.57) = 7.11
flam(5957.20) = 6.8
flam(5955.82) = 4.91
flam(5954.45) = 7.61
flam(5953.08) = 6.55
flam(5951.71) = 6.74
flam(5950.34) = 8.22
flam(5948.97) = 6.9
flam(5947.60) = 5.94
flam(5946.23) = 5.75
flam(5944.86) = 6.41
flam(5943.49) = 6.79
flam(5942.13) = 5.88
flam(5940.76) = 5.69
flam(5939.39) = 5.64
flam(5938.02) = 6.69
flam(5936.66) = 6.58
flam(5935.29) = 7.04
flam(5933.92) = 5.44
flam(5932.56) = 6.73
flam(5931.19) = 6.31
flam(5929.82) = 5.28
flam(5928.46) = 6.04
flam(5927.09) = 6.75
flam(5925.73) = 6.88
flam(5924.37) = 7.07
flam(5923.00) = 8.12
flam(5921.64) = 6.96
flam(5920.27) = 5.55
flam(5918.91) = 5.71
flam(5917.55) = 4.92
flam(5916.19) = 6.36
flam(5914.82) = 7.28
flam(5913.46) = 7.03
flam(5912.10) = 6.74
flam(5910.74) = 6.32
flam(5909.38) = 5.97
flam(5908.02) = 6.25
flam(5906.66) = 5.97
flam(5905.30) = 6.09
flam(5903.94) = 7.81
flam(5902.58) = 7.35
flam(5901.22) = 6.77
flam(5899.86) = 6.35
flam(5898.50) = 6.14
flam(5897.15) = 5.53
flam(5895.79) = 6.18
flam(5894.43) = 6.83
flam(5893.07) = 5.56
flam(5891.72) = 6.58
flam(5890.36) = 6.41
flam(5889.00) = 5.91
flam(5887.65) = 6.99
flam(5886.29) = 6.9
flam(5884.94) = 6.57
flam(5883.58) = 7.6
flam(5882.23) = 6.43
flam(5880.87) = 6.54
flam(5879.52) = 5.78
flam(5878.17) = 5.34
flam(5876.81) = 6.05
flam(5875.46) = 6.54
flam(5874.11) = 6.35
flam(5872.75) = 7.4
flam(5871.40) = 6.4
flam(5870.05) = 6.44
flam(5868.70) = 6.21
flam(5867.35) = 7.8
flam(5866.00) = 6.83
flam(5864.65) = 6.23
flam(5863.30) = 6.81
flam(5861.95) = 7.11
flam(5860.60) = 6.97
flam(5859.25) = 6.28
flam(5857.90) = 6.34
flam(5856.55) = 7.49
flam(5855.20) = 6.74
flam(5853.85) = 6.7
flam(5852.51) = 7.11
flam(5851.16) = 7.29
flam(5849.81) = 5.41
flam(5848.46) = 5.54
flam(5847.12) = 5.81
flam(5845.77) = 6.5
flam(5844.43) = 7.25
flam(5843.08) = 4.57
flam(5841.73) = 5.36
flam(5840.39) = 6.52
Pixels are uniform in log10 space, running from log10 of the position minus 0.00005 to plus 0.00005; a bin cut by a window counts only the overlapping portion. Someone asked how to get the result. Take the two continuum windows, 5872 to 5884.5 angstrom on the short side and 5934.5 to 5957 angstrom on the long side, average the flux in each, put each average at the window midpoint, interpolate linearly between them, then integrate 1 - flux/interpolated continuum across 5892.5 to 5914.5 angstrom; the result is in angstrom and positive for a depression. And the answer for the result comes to 0.0 angstrom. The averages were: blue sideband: 6.45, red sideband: 6.46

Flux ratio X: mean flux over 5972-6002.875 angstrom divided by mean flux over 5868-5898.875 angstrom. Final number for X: 1.1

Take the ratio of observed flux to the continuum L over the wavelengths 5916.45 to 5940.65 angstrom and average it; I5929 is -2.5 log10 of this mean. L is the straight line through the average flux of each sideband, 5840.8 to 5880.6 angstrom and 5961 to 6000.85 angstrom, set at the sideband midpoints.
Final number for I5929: 0.04 mag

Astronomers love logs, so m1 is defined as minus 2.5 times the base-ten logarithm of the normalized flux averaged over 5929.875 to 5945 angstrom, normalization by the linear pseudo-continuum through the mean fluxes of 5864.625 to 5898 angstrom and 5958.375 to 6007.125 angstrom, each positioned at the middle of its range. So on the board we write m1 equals 0.058 mag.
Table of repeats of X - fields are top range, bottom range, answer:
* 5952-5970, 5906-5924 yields 1.03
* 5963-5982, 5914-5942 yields 1.04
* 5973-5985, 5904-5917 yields 1.08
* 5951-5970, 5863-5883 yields 1.02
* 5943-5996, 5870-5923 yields 1.04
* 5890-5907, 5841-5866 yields 1.00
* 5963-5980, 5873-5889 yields 1.01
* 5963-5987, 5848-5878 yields 1.00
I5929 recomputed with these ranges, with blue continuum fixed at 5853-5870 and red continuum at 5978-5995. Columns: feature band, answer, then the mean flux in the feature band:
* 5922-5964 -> 0.045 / 6.55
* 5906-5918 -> 0.077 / 6.34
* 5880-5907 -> 0.045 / 6.53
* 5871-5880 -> 0.087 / 6.27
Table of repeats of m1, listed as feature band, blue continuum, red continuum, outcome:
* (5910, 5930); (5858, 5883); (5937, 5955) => 0.004 mag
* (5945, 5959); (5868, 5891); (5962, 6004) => -0.008 mag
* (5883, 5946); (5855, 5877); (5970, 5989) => 0.046 mag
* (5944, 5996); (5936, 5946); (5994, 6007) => -0.036 mag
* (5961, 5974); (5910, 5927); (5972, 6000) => 0.033 mag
